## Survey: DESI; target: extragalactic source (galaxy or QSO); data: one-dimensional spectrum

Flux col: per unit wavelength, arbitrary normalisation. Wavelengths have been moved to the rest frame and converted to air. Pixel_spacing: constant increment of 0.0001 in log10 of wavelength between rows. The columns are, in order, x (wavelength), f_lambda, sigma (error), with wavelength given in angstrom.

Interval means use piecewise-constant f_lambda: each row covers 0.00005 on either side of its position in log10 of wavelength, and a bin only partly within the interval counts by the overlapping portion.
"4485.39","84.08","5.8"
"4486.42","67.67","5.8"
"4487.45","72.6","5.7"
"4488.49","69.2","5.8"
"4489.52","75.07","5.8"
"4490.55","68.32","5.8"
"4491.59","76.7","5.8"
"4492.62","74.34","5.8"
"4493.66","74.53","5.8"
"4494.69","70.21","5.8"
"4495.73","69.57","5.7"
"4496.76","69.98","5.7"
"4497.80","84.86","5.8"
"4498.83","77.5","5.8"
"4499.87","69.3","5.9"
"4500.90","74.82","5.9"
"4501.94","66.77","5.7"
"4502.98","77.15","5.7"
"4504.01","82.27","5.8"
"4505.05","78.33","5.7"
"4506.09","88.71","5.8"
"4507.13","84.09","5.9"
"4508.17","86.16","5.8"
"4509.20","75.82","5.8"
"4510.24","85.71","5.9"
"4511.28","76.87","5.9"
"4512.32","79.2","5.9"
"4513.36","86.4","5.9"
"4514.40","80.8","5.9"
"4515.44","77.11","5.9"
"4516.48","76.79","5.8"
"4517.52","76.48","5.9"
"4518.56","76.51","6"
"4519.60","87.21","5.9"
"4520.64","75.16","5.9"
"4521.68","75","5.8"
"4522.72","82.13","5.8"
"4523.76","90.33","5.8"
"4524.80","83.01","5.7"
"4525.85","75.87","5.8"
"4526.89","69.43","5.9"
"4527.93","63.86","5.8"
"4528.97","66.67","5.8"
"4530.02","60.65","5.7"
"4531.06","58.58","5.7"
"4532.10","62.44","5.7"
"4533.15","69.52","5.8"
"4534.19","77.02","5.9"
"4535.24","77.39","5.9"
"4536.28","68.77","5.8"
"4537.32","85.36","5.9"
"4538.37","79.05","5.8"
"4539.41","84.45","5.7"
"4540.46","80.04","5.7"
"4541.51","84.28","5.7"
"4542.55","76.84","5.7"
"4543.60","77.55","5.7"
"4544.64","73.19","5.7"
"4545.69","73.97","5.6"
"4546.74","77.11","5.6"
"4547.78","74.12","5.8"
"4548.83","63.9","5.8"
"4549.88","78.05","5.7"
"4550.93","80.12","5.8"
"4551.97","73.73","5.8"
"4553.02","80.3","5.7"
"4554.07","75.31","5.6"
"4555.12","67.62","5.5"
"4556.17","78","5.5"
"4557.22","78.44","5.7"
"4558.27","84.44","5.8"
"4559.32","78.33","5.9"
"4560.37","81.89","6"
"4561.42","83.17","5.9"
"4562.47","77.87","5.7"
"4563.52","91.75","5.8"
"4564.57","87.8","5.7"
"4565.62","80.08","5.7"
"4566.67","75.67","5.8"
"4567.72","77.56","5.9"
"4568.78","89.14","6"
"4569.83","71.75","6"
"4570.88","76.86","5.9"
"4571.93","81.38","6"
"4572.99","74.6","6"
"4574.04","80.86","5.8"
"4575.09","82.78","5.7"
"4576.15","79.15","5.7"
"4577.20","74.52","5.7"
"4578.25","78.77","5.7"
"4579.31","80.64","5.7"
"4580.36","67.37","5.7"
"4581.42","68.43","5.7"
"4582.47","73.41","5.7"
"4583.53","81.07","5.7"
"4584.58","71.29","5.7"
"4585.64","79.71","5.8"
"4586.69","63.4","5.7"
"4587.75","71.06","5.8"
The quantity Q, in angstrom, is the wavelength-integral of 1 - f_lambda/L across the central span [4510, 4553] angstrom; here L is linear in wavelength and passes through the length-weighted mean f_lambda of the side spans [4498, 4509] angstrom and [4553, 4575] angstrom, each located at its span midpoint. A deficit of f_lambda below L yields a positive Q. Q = 1.7 angstrom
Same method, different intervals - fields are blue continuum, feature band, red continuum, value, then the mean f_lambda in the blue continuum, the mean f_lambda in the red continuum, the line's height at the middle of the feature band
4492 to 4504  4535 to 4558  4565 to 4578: 0.1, 74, 78.8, 77.2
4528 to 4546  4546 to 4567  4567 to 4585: -0.8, 73.6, 77.1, 75.3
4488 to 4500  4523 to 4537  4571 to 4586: 0.6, 73.5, 76.7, 74.8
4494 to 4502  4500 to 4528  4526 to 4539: -2.8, 73.3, 70.2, 71.9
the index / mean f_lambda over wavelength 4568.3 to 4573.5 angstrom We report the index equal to 78.7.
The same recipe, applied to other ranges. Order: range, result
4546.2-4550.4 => 73.3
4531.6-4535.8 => 71.5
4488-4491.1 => 71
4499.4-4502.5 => 70.4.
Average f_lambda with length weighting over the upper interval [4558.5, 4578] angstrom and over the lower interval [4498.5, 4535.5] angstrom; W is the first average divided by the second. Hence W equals 1.05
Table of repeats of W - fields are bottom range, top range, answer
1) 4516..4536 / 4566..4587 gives 1.04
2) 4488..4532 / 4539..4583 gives 1.03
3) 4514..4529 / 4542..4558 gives 0.97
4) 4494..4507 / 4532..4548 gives 1.01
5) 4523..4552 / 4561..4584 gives 1.06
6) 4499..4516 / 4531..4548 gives 0.96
